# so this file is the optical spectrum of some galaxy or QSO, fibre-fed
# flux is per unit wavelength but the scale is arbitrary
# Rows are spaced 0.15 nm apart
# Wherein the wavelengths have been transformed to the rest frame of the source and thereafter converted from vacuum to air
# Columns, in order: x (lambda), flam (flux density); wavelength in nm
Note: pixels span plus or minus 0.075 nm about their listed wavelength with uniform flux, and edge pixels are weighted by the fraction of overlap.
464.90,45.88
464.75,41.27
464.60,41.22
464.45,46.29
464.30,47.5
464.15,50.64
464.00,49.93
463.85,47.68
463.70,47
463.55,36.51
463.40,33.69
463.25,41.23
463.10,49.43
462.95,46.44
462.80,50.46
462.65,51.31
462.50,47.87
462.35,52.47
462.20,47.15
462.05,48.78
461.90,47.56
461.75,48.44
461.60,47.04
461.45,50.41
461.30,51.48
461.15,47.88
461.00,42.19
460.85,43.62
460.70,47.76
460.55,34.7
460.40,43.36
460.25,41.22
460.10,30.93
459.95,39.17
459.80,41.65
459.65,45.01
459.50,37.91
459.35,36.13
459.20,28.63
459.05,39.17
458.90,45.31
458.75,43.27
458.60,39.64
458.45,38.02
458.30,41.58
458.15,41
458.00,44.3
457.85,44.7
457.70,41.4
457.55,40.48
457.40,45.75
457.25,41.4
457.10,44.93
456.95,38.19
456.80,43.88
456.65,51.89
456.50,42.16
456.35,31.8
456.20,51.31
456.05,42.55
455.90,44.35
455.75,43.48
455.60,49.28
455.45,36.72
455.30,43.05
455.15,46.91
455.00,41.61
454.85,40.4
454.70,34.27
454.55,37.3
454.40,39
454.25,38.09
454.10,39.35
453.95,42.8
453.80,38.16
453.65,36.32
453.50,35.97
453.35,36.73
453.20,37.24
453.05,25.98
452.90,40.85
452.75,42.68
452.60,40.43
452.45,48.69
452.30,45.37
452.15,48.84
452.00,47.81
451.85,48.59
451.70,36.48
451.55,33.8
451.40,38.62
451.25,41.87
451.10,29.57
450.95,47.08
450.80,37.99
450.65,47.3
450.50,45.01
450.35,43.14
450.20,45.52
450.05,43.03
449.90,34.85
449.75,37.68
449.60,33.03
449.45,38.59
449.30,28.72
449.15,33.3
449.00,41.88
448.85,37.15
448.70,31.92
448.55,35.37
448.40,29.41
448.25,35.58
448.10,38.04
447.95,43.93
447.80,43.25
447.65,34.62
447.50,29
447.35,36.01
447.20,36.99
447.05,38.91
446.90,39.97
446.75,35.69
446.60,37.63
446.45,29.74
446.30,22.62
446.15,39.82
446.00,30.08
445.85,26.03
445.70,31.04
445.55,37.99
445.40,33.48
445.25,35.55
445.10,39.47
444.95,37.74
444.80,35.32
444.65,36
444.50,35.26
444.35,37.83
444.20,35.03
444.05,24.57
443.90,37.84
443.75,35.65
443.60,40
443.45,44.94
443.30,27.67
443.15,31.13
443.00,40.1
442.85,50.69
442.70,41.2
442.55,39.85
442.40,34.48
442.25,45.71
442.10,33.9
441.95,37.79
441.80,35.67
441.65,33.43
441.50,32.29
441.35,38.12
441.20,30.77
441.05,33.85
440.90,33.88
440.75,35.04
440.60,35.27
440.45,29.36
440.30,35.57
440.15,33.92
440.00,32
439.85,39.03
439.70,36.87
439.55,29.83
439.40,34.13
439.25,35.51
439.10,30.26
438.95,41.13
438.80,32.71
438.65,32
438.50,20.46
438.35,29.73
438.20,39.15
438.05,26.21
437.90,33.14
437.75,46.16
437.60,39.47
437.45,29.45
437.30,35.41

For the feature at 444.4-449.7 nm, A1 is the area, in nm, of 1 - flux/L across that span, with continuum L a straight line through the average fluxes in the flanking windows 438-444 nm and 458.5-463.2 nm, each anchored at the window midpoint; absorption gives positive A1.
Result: 0.38 nm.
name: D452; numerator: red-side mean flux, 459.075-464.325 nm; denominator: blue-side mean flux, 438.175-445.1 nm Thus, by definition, 1.3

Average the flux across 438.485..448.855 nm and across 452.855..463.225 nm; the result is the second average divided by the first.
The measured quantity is 1.2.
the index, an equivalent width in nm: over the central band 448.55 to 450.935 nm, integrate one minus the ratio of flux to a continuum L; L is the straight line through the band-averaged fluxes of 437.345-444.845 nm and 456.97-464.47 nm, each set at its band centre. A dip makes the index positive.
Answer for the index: 0.02 nm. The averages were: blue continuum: 35.2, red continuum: 43.7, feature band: 38.7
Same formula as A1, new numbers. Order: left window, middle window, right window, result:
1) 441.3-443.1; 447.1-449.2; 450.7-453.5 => 0.18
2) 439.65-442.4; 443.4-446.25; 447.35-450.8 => 0.08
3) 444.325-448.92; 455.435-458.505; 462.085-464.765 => -0.08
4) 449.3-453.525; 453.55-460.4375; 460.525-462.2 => 0.45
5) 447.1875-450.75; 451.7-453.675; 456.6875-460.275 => -0.12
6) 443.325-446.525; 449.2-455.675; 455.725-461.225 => -0.28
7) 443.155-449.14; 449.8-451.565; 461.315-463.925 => -0.11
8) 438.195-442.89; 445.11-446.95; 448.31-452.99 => 0.20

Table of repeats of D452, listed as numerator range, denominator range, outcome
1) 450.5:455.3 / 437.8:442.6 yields 1.18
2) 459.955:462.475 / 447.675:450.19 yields 1.23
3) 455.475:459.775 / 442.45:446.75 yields 1.18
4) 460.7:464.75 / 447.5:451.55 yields 1.22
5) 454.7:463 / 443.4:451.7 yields 1.19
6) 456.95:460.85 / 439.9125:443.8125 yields 1.12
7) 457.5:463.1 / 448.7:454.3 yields 1.10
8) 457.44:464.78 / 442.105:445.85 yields 1.19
